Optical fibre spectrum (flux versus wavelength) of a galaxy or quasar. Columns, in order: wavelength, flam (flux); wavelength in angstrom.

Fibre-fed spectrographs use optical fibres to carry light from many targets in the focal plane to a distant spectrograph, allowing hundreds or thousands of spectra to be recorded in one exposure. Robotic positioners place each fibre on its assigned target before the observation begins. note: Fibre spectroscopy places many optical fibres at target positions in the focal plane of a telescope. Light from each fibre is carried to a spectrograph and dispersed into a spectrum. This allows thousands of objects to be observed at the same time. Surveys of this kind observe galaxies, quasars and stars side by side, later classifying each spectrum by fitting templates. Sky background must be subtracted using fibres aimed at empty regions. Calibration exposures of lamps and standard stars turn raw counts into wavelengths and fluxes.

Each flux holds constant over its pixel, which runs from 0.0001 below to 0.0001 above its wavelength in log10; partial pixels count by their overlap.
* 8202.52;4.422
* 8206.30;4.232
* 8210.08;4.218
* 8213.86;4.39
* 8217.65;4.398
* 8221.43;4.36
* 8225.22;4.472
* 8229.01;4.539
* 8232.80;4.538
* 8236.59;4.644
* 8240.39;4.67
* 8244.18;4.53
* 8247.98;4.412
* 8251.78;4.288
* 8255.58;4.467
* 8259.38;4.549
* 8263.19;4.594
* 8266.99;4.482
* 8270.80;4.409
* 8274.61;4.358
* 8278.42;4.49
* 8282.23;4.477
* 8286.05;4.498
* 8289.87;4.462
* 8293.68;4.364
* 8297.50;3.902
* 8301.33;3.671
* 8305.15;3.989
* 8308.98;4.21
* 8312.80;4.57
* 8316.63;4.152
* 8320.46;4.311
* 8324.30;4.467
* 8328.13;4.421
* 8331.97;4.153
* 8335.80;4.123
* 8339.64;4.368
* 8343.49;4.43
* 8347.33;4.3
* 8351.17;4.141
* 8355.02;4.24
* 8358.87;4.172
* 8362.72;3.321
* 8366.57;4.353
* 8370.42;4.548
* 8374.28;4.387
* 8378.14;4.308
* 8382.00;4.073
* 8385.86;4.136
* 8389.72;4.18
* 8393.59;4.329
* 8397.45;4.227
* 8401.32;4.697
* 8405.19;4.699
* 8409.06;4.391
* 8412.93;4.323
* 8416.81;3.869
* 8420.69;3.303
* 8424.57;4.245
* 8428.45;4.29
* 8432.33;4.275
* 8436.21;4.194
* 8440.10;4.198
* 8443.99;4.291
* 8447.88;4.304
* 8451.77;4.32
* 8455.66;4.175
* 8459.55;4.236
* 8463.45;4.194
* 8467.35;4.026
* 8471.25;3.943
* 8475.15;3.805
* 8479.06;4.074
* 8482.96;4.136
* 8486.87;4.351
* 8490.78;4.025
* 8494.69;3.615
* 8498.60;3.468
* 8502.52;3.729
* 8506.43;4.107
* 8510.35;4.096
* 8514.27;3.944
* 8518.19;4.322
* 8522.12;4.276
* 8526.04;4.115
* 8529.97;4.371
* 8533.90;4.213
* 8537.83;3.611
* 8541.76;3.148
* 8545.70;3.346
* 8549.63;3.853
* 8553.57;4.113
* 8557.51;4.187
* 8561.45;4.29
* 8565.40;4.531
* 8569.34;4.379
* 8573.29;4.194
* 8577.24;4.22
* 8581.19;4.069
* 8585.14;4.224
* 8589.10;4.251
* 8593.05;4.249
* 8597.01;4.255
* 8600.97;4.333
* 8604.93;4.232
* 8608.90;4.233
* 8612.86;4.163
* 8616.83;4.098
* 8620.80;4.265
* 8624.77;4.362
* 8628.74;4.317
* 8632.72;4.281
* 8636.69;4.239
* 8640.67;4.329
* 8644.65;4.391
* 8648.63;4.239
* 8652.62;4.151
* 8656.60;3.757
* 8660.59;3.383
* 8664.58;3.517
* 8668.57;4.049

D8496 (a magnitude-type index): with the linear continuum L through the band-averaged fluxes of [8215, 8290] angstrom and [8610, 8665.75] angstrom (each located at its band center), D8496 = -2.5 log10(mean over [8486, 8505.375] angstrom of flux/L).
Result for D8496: 0.116 mag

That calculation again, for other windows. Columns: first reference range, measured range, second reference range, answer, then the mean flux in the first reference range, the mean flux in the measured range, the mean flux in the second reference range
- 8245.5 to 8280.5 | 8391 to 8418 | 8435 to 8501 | -0.05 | 4.45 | 4.37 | 4.08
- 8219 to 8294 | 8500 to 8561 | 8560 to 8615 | 0.09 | 4.48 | 3.97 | 4.26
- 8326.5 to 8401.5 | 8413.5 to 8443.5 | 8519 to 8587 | 0.03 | 4.23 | 4.08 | 4.07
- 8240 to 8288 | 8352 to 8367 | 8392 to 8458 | 0.09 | 4.47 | 4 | 4.24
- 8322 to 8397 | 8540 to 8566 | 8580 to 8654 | 0.09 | 4.23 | 3.9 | 4.25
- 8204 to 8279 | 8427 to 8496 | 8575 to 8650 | 0.05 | 4.45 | 4.14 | 4.25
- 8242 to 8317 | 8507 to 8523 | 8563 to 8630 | 0.03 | 4.35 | 4.15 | 4.26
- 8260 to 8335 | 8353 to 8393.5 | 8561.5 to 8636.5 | 0.03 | 4.32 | 4.18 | 4.26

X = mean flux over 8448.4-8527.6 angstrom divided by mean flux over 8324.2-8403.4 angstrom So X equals 0.95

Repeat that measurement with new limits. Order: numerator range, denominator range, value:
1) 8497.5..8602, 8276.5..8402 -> 0.96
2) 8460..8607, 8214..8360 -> 0.93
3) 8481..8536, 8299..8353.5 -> 0.96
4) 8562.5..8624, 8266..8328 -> 0.99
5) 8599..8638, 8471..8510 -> 1.08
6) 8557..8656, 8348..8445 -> 1.01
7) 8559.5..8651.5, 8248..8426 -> 1.00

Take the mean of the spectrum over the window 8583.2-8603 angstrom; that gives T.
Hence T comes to 4.26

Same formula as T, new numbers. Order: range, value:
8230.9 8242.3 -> 4.62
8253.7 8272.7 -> 4.5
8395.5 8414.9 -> 4.47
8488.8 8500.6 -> 3.7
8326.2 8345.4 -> 4.3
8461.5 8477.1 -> 3.99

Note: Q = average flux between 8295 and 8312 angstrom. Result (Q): 4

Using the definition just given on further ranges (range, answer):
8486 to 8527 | 3.99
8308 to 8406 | 4.28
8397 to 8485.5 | 4.18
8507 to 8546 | 3.97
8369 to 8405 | 4.34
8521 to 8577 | 4.05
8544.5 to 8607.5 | 4.18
